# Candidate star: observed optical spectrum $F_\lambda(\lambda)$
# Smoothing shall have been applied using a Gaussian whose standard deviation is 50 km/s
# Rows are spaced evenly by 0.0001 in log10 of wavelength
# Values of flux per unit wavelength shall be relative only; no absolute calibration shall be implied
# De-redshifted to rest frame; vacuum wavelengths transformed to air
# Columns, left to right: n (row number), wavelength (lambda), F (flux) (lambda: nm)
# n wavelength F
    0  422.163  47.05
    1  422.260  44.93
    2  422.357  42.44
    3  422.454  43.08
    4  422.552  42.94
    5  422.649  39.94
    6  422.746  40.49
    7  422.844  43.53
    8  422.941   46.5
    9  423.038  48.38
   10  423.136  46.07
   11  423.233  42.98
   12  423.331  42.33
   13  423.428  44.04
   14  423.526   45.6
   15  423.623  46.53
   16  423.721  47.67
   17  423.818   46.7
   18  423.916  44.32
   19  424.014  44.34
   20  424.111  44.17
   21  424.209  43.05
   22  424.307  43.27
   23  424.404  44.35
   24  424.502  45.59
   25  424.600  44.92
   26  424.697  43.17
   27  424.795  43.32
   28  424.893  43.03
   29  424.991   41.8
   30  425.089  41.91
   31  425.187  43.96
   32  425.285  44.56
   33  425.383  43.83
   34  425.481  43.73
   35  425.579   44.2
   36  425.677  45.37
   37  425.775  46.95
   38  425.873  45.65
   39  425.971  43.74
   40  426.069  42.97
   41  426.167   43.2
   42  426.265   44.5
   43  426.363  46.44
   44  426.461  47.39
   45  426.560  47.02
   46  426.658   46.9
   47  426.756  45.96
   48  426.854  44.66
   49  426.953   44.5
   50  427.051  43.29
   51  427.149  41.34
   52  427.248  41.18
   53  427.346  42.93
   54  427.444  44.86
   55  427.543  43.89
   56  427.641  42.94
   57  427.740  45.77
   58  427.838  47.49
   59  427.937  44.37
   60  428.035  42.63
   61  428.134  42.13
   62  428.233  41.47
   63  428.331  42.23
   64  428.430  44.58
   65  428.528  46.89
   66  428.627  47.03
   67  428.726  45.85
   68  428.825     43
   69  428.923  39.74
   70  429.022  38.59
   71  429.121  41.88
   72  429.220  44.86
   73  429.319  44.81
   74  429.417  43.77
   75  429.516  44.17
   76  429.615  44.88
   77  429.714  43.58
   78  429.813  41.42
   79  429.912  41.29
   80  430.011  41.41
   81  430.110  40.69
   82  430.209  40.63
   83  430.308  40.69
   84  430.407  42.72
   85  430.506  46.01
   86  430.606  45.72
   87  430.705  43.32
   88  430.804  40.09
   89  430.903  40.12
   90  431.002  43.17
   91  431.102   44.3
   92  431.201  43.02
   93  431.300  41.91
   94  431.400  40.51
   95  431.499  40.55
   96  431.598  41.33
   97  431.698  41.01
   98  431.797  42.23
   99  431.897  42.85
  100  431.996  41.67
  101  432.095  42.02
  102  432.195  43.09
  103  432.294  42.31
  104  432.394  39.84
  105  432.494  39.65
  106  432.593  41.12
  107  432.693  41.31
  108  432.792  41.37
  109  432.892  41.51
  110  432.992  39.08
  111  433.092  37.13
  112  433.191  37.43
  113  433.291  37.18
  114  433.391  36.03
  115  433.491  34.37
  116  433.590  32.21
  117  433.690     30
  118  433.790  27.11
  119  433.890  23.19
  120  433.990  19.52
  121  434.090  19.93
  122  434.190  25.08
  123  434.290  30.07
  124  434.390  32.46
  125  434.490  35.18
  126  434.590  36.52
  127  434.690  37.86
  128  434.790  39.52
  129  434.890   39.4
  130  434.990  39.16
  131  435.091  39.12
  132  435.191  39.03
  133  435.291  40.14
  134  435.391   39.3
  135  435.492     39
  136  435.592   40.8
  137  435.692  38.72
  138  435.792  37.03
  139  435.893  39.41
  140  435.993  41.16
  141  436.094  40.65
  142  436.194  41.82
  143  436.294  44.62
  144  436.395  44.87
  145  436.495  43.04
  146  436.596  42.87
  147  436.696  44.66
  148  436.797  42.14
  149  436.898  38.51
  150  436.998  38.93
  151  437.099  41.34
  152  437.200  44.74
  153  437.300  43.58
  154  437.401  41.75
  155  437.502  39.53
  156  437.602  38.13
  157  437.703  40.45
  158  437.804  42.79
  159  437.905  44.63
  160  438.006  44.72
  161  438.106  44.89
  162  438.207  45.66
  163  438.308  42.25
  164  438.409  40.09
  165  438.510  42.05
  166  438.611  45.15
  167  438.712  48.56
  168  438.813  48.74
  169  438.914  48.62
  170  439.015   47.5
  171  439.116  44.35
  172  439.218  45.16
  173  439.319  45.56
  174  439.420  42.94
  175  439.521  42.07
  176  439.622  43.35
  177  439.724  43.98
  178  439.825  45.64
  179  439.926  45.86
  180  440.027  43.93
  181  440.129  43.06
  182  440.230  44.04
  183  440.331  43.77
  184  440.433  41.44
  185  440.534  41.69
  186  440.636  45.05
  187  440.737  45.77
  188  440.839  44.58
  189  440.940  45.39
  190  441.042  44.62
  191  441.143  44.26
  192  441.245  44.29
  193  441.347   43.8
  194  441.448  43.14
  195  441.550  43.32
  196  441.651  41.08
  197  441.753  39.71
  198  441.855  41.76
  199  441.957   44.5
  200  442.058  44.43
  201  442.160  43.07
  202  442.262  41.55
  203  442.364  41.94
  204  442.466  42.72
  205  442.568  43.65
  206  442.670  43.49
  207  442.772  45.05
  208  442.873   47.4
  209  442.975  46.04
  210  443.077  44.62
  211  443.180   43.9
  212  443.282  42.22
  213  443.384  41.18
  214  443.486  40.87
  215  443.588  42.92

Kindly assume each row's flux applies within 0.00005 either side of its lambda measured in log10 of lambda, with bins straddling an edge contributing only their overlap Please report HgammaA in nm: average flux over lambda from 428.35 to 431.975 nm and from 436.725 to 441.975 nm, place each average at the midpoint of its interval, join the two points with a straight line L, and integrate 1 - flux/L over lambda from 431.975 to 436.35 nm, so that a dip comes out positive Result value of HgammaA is 0.63 nm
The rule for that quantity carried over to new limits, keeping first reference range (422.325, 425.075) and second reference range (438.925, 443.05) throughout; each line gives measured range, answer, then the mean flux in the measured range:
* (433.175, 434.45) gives 0.422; 29.4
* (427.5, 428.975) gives 0.001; 44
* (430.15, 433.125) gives 0.156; 41.7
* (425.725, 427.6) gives -0.023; 44.6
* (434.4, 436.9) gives 0.220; 40.1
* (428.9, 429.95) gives 0.031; 42.7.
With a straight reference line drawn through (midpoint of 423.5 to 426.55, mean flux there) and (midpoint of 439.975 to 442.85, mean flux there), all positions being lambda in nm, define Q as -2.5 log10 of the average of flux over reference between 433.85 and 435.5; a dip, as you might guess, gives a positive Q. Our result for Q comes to 0.286 mag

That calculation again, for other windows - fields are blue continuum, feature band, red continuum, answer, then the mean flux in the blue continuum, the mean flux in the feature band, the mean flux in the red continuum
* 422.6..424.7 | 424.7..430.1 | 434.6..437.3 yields -0.01 mag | 44.5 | 43.9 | 40.7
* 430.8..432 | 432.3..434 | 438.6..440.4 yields 0.19 mag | 41.8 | 35.7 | 45.1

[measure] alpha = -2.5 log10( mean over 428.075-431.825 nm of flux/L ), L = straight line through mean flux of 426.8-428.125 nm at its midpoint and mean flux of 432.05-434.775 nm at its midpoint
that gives -0.07 mag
